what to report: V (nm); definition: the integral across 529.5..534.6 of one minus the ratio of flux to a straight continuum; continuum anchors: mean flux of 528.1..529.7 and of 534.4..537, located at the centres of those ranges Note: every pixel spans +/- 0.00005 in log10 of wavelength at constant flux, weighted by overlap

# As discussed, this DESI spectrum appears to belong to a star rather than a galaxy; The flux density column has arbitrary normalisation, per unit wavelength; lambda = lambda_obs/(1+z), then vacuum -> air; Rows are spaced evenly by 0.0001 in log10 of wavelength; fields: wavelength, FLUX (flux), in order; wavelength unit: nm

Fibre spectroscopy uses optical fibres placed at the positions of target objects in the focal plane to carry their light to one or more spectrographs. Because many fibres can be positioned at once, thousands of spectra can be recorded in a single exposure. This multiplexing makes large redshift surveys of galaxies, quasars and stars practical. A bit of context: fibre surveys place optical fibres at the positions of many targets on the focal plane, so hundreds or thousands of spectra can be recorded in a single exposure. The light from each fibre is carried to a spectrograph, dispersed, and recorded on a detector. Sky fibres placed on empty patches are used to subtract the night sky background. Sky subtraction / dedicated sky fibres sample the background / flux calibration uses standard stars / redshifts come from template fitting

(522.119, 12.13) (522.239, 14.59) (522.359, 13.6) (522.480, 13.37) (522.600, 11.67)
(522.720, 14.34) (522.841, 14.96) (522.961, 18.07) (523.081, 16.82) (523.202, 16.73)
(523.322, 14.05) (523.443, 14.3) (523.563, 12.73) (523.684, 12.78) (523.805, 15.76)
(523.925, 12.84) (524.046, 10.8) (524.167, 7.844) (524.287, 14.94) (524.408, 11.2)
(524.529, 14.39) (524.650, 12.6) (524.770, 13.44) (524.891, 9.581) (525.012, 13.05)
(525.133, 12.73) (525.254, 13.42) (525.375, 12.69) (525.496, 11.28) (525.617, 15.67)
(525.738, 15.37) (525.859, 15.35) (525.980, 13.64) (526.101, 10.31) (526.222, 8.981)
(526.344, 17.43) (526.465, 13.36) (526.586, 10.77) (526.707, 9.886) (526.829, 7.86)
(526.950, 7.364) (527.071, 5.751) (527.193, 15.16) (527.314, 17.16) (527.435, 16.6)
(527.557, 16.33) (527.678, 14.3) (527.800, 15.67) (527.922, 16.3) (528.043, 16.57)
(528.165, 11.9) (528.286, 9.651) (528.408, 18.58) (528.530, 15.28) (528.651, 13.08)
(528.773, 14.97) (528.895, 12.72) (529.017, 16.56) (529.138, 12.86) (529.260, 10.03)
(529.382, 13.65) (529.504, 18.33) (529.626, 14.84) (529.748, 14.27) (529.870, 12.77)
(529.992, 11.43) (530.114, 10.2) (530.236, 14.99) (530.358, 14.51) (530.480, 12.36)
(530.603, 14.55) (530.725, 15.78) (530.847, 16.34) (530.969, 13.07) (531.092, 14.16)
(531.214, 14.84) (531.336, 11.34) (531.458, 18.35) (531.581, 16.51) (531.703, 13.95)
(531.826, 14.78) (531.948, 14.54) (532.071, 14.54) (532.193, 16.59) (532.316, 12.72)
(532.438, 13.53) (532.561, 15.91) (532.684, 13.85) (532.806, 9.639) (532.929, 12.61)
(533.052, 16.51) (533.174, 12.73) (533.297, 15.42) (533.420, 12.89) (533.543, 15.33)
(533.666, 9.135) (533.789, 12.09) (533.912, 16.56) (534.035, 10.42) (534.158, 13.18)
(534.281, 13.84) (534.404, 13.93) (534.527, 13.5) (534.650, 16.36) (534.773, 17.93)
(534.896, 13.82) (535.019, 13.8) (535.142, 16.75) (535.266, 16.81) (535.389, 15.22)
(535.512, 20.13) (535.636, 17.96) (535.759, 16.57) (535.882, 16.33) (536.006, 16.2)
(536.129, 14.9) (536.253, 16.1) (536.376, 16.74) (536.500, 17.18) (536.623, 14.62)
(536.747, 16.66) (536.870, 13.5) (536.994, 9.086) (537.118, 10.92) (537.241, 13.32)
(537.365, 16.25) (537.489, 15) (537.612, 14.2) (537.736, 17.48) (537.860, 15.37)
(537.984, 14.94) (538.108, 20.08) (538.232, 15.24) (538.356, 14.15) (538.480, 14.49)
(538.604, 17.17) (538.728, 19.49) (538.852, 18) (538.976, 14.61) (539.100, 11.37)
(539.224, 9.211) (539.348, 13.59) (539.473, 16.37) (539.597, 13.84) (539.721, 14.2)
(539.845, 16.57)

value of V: 0.32 nm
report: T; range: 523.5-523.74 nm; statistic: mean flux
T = 12.8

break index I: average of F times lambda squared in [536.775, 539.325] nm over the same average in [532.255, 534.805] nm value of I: 1.1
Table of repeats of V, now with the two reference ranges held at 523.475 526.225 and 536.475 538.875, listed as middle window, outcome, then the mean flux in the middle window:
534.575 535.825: -0.143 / 16.5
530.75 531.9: -0.066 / 14.8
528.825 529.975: -0.021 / 13.9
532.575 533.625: 0.055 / 13.6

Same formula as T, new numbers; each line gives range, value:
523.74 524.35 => 12.4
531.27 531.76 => 15.1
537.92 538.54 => 15.8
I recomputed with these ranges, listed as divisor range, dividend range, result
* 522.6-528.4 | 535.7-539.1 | 1.22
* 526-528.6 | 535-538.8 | 1.24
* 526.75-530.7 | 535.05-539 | 1.19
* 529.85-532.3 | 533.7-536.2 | 1.08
